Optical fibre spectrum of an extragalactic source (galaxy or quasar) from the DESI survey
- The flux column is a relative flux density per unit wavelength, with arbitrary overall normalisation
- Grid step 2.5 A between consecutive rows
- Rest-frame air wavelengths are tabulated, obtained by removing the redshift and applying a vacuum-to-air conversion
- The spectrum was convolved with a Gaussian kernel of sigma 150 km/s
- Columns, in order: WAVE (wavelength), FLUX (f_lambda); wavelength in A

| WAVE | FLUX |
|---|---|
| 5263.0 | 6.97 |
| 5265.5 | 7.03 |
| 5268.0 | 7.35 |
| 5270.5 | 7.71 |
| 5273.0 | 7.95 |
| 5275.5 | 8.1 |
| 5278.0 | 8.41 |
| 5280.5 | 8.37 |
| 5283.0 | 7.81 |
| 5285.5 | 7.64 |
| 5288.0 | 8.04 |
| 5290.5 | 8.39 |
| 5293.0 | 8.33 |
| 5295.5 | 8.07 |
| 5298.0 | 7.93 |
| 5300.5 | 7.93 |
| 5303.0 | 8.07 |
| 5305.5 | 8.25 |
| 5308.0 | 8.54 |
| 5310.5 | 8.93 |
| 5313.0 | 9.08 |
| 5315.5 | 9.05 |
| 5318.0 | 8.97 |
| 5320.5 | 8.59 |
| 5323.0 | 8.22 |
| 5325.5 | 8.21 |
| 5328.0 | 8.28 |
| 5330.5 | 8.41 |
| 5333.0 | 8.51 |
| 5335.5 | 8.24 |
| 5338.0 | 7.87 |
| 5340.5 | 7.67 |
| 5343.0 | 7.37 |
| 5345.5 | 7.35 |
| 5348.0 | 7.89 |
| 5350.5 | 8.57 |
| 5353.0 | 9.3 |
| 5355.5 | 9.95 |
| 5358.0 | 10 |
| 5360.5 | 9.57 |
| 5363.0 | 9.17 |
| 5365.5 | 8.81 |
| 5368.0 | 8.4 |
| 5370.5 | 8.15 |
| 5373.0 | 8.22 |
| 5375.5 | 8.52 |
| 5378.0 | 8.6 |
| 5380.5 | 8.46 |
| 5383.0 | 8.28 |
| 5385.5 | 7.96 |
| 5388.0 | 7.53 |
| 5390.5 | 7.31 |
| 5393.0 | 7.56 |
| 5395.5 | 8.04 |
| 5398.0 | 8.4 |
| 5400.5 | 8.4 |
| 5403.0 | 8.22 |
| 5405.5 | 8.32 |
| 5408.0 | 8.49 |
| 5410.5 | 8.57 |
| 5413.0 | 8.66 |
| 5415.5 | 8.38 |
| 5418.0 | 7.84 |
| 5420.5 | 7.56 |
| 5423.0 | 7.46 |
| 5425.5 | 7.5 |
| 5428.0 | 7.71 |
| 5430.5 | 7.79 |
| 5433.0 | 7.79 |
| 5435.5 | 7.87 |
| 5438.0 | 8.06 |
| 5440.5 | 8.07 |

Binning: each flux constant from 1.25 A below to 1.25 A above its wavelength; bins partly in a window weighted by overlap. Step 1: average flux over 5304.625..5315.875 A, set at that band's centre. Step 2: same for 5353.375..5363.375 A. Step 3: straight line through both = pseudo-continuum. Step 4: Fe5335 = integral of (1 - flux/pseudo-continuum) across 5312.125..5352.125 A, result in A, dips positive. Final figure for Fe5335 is 3.9 A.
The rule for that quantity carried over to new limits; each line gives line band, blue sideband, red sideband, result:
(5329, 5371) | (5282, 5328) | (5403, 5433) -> -1.7 A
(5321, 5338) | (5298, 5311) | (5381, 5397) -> -0.3 A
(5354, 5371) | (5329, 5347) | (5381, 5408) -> -2.6 A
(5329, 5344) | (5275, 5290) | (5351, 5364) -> 1.8 A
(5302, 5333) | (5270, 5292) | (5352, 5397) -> -1.1 A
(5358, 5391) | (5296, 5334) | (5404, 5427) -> -0.9 A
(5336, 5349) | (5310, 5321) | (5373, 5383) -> 1.6 A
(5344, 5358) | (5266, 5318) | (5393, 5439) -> -1.0 A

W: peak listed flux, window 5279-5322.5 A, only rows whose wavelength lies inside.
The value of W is 9.08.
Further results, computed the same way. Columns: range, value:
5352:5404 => 10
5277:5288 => 8.41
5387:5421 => 8.66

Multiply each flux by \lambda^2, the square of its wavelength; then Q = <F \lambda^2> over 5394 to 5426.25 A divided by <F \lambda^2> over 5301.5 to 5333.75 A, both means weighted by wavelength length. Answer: 1.0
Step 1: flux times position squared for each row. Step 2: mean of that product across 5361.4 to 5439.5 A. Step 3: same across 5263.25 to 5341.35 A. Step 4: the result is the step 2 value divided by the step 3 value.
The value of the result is 1.0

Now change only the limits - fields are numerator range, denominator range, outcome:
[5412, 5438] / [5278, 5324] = 0.99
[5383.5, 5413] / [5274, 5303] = 1.04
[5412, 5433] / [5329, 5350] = 1.02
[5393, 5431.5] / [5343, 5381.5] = 0.95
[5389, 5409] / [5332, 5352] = 1.04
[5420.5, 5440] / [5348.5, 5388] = 0.91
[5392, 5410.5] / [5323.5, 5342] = 1.04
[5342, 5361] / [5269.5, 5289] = 1.12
